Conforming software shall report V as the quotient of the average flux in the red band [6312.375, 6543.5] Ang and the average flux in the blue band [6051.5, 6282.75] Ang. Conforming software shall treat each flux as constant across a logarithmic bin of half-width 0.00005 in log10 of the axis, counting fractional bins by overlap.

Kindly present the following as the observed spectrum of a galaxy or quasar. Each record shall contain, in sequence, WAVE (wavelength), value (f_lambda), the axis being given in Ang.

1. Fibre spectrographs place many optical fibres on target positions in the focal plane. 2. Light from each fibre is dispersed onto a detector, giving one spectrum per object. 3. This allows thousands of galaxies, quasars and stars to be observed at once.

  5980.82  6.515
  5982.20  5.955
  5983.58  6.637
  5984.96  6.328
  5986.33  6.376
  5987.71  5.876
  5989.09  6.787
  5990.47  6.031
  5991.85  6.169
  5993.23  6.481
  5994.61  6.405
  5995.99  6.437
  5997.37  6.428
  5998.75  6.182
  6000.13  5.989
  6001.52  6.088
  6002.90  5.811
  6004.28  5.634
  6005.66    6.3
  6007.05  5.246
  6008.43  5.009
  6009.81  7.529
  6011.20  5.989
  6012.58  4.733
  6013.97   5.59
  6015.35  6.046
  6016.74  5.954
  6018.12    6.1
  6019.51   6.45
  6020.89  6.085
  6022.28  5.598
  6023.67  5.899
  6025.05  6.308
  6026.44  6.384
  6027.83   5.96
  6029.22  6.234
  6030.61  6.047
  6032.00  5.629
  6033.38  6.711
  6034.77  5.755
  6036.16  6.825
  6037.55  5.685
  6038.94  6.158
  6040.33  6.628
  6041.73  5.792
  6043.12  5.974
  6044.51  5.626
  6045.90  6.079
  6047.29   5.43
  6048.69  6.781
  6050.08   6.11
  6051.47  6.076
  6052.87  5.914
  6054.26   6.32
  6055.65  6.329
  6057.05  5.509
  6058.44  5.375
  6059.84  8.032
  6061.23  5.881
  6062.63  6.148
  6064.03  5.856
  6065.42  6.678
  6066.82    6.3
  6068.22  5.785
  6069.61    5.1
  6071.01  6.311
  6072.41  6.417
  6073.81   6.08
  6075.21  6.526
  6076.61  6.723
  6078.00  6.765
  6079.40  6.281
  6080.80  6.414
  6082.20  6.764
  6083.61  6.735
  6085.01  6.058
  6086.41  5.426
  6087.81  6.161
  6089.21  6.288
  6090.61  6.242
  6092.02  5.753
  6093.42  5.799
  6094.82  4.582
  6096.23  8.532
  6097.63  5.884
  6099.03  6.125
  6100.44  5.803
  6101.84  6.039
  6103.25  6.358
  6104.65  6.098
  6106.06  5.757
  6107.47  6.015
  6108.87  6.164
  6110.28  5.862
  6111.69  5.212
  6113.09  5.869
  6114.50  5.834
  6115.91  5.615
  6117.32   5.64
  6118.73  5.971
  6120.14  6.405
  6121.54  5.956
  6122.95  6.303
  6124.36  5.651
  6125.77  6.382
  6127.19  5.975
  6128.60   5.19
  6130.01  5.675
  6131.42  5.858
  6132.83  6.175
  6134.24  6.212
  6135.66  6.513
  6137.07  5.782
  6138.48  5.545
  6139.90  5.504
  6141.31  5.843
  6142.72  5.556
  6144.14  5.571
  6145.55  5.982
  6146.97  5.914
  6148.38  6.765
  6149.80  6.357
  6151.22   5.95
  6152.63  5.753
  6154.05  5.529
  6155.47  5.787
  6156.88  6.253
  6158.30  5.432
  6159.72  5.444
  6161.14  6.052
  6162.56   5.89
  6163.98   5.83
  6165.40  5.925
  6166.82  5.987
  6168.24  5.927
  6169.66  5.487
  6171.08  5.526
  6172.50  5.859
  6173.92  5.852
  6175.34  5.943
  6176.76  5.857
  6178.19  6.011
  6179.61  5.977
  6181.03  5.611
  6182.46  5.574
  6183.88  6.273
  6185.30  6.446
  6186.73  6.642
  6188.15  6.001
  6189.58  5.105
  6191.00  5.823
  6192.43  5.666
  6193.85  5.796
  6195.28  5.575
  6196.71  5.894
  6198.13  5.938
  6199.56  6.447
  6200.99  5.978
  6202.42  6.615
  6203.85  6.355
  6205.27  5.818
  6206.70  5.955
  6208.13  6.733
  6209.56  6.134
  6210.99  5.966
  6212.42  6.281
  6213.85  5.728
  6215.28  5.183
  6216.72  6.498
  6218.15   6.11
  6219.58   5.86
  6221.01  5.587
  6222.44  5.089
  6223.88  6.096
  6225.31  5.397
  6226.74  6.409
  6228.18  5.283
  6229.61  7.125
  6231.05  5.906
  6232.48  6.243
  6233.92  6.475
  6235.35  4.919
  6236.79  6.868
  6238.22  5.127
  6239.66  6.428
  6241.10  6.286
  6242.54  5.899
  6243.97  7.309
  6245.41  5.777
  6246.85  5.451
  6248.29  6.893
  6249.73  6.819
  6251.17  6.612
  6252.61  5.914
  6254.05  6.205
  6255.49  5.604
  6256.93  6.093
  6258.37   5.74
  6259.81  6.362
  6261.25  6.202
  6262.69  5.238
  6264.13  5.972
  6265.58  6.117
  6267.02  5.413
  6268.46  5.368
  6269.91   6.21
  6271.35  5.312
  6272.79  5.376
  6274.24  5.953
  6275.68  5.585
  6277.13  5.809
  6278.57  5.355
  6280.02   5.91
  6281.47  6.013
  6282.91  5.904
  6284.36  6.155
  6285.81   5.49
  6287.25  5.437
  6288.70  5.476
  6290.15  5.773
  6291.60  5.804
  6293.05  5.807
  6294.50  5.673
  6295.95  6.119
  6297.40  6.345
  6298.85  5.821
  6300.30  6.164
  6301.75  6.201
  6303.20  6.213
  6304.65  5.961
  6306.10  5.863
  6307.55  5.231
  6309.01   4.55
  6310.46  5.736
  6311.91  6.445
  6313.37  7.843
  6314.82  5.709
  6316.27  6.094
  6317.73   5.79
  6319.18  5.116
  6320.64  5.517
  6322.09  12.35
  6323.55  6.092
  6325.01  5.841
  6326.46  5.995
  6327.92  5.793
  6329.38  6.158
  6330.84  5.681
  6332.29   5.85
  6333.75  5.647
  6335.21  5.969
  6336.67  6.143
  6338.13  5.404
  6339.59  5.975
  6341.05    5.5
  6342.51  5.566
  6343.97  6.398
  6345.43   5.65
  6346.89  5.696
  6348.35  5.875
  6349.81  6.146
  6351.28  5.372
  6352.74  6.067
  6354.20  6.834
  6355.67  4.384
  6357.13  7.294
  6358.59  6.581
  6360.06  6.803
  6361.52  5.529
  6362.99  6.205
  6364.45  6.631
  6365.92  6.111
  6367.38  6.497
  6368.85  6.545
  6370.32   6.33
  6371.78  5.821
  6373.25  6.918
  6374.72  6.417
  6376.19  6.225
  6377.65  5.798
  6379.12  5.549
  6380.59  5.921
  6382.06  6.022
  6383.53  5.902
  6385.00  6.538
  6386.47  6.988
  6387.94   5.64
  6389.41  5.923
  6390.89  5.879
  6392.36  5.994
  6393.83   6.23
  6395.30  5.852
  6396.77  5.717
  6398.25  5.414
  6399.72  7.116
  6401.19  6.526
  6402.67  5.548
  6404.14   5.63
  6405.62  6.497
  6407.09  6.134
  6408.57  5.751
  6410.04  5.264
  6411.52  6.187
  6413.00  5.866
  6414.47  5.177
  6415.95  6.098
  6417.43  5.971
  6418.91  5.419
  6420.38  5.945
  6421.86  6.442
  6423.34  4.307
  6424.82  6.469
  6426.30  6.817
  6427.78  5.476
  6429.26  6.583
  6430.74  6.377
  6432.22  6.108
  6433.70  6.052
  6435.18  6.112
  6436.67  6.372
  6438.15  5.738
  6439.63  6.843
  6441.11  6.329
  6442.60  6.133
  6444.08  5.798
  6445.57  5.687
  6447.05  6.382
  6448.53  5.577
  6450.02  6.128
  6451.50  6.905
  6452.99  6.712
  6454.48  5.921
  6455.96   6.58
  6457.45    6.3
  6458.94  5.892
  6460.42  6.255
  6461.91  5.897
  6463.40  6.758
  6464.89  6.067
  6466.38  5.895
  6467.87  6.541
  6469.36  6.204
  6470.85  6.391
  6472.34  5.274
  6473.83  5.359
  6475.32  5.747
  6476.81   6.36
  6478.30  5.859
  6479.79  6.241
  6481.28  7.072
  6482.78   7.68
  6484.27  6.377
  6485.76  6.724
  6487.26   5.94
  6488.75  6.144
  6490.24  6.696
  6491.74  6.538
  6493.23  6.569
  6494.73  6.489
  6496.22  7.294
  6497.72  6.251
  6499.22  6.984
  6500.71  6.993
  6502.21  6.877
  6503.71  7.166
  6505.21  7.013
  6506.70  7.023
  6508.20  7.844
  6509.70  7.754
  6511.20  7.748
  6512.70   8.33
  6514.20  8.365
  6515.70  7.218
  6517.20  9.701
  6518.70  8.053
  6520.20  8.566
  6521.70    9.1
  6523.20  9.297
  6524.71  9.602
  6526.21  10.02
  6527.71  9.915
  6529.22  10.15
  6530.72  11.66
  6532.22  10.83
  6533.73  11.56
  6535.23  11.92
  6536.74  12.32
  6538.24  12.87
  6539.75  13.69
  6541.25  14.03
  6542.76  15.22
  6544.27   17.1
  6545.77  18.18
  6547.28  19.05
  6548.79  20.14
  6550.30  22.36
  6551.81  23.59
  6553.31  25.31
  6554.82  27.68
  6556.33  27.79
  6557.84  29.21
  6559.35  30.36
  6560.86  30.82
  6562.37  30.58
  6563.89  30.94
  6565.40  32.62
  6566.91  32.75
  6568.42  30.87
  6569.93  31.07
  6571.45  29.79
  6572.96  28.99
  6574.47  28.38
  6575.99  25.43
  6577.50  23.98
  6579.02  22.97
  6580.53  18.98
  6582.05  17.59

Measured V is 1.14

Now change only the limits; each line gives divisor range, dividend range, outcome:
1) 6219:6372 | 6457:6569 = 2.03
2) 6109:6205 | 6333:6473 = 1.03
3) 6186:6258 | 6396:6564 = 1.55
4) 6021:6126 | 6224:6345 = 0.98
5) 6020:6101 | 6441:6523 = 1.10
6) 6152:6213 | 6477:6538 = 1.37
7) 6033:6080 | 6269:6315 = 0.95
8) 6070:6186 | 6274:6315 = 0.98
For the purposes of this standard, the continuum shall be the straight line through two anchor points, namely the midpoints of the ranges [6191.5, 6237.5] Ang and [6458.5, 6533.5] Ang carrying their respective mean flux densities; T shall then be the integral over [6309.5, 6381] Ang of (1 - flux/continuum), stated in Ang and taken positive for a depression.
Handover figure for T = 5.2 Ang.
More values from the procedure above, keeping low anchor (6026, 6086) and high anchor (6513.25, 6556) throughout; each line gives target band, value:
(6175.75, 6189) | 3.5 Ang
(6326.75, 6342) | 7.0 Ang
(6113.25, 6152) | 7.8 Ang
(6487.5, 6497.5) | 5.1 Ang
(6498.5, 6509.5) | 5.2 Ang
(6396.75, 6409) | 6.0 Ang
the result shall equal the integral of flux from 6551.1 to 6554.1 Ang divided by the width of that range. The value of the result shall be 24.6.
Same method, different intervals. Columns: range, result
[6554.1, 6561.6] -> 29.2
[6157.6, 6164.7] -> 5.73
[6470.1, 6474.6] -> 5.68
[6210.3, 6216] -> 5.79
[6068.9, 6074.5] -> 5.98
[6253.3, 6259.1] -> 5.91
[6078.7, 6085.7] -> 6.44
